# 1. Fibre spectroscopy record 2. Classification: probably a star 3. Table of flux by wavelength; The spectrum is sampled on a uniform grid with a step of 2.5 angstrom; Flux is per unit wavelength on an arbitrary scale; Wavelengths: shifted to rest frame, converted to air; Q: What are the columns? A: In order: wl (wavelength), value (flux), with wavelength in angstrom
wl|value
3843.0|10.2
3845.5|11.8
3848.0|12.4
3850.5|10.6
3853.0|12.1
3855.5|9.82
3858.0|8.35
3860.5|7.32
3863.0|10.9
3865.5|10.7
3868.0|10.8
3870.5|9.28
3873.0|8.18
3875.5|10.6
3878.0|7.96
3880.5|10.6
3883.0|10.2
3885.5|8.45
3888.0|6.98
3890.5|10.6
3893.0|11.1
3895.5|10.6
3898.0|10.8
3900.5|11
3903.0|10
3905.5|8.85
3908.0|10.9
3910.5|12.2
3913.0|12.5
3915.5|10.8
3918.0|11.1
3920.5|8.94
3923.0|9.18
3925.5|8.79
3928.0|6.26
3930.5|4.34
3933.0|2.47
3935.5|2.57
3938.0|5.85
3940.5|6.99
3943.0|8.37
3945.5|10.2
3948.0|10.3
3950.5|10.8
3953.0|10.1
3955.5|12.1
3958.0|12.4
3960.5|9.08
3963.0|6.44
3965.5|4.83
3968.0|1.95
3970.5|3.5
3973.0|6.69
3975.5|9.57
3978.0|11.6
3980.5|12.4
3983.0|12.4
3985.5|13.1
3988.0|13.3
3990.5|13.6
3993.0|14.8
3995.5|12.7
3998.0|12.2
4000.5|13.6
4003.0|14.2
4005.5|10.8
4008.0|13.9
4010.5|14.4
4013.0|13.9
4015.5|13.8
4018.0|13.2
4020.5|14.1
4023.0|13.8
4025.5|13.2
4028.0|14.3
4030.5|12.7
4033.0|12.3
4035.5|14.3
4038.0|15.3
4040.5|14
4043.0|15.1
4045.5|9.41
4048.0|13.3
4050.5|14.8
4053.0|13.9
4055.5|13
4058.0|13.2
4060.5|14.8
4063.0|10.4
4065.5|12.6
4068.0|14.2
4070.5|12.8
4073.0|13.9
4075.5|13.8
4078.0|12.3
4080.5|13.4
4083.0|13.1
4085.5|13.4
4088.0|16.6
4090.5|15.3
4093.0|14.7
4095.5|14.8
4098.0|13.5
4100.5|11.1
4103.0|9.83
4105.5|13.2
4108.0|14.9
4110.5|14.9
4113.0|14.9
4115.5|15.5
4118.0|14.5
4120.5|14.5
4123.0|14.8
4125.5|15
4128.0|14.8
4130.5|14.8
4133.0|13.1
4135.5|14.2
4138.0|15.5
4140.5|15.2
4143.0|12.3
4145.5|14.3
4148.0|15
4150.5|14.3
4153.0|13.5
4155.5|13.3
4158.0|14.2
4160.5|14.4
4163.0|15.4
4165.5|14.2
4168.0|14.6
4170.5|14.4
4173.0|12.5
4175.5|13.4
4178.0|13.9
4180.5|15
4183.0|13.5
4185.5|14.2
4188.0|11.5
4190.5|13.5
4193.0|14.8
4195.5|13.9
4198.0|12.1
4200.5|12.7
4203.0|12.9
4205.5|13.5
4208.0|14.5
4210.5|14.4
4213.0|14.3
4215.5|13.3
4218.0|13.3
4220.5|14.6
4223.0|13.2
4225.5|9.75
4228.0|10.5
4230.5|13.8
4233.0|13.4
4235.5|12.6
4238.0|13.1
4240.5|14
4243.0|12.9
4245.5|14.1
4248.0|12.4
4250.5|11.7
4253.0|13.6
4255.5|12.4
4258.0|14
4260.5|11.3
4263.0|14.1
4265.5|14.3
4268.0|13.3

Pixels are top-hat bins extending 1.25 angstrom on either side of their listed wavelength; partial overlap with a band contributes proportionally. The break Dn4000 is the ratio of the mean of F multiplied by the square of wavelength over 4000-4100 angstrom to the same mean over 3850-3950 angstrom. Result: 1.60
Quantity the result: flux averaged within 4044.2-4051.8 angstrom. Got 12.5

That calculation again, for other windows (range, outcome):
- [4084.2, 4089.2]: 15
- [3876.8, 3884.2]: 9.59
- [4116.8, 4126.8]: 14.7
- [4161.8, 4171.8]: 14.6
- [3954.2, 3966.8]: 8.95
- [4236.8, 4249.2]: 13.3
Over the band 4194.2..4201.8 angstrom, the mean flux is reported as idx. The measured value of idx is 12.9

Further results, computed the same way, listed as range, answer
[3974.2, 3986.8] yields 11.8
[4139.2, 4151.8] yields 14.2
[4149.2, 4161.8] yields 14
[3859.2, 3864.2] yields 9.08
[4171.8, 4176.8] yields 13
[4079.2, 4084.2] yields 13.2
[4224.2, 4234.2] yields 11.9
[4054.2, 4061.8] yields 13.6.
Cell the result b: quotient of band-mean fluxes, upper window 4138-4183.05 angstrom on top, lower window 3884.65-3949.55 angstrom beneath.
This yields 1.59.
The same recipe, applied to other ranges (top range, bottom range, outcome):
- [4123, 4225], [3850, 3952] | 1.51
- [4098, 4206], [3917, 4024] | 1.38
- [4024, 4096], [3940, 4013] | 1.28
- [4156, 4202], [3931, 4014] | 1.38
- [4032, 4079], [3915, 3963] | 1.60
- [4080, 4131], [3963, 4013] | 1.29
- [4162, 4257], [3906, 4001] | 1.42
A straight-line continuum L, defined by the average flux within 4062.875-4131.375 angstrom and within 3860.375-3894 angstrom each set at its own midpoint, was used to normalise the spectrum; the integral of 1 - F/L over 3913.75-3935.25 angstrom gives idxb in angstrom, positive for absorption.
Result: 5.9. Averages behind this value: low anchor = 9.61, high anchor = 13.9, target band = 7.61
